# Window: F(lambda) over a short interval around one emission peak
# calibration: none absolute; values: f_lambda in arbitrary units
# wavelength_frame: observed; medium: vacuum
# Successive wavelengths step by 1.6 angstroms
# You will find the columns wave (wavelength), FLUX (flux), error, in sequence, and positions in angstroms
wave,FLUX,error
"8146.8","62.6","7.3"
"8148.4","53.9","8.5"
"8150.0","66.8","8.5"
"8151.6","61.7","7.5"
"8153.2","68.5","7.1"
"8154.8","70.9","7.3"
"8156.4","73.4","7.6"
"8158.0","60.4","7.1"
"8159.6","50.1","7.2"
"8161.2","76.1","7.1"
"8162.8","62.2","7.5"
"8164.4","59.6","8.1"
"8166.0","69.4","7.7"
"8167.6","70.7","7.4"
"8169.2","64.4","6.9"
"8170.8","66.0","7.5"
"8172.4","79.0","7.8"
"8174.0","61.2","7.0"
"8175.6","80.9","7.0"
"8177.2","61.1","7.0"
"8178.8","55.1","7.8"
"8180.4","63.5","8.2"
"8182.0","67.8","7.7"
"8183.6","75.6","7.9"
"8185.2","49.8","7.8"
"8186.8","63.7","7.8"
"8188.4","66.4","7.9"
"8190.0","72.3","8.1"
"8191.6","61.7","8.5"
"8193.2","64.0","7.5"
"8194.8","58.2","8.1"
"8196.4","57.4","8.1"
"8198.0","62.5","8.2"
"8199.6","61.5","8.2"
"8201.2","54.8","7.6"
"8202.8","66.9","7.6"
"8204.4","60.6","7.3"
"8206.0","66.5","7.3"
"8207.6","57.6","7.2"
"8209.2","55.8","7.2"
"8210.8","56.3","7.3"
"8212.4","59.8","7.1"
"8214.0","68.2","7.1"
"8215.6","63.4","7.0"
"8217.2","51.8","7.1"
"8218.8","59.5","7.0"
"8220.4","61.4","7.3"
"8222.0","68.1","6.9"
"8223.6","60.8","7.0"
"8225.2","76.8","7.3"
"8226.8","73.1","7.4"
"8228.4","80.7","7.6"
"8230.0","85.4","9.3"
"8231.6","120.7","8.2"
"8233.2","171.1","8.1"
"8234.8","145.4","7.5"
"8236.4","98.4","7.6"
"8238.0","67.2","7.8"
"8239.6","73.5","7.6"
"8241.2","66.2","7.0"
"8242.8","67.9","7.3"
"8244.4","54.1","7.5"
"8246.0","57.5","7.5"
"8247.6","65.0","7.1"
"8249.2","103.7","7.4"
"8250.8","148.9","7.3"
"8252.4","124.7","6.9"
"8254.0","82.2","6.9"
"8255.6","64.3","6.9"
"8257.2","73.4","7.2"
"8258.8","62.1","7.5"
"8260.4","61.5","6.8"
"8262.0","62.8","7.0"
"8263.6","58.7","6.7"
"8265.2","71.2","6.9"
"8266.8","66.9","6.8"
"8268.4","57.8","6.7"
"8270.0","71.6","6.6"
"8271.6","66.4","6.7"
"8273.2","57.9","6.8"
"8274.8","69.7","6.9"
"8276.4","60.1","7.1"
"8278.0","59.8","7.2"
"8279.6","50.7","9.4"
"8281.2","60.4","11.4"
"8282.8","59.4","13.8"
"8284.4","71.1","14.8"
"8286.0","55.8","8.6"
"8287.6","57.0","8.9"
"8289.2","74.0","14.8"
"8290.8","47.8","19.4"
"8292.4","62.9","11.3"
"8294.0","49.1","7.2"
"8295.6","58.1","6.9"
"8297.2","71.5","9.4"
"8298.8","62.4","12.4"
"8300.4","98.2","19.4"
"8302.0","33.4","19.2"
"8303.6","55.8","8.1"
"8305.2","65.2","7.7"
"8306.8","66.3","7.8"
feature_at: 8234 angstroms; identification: [S II]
